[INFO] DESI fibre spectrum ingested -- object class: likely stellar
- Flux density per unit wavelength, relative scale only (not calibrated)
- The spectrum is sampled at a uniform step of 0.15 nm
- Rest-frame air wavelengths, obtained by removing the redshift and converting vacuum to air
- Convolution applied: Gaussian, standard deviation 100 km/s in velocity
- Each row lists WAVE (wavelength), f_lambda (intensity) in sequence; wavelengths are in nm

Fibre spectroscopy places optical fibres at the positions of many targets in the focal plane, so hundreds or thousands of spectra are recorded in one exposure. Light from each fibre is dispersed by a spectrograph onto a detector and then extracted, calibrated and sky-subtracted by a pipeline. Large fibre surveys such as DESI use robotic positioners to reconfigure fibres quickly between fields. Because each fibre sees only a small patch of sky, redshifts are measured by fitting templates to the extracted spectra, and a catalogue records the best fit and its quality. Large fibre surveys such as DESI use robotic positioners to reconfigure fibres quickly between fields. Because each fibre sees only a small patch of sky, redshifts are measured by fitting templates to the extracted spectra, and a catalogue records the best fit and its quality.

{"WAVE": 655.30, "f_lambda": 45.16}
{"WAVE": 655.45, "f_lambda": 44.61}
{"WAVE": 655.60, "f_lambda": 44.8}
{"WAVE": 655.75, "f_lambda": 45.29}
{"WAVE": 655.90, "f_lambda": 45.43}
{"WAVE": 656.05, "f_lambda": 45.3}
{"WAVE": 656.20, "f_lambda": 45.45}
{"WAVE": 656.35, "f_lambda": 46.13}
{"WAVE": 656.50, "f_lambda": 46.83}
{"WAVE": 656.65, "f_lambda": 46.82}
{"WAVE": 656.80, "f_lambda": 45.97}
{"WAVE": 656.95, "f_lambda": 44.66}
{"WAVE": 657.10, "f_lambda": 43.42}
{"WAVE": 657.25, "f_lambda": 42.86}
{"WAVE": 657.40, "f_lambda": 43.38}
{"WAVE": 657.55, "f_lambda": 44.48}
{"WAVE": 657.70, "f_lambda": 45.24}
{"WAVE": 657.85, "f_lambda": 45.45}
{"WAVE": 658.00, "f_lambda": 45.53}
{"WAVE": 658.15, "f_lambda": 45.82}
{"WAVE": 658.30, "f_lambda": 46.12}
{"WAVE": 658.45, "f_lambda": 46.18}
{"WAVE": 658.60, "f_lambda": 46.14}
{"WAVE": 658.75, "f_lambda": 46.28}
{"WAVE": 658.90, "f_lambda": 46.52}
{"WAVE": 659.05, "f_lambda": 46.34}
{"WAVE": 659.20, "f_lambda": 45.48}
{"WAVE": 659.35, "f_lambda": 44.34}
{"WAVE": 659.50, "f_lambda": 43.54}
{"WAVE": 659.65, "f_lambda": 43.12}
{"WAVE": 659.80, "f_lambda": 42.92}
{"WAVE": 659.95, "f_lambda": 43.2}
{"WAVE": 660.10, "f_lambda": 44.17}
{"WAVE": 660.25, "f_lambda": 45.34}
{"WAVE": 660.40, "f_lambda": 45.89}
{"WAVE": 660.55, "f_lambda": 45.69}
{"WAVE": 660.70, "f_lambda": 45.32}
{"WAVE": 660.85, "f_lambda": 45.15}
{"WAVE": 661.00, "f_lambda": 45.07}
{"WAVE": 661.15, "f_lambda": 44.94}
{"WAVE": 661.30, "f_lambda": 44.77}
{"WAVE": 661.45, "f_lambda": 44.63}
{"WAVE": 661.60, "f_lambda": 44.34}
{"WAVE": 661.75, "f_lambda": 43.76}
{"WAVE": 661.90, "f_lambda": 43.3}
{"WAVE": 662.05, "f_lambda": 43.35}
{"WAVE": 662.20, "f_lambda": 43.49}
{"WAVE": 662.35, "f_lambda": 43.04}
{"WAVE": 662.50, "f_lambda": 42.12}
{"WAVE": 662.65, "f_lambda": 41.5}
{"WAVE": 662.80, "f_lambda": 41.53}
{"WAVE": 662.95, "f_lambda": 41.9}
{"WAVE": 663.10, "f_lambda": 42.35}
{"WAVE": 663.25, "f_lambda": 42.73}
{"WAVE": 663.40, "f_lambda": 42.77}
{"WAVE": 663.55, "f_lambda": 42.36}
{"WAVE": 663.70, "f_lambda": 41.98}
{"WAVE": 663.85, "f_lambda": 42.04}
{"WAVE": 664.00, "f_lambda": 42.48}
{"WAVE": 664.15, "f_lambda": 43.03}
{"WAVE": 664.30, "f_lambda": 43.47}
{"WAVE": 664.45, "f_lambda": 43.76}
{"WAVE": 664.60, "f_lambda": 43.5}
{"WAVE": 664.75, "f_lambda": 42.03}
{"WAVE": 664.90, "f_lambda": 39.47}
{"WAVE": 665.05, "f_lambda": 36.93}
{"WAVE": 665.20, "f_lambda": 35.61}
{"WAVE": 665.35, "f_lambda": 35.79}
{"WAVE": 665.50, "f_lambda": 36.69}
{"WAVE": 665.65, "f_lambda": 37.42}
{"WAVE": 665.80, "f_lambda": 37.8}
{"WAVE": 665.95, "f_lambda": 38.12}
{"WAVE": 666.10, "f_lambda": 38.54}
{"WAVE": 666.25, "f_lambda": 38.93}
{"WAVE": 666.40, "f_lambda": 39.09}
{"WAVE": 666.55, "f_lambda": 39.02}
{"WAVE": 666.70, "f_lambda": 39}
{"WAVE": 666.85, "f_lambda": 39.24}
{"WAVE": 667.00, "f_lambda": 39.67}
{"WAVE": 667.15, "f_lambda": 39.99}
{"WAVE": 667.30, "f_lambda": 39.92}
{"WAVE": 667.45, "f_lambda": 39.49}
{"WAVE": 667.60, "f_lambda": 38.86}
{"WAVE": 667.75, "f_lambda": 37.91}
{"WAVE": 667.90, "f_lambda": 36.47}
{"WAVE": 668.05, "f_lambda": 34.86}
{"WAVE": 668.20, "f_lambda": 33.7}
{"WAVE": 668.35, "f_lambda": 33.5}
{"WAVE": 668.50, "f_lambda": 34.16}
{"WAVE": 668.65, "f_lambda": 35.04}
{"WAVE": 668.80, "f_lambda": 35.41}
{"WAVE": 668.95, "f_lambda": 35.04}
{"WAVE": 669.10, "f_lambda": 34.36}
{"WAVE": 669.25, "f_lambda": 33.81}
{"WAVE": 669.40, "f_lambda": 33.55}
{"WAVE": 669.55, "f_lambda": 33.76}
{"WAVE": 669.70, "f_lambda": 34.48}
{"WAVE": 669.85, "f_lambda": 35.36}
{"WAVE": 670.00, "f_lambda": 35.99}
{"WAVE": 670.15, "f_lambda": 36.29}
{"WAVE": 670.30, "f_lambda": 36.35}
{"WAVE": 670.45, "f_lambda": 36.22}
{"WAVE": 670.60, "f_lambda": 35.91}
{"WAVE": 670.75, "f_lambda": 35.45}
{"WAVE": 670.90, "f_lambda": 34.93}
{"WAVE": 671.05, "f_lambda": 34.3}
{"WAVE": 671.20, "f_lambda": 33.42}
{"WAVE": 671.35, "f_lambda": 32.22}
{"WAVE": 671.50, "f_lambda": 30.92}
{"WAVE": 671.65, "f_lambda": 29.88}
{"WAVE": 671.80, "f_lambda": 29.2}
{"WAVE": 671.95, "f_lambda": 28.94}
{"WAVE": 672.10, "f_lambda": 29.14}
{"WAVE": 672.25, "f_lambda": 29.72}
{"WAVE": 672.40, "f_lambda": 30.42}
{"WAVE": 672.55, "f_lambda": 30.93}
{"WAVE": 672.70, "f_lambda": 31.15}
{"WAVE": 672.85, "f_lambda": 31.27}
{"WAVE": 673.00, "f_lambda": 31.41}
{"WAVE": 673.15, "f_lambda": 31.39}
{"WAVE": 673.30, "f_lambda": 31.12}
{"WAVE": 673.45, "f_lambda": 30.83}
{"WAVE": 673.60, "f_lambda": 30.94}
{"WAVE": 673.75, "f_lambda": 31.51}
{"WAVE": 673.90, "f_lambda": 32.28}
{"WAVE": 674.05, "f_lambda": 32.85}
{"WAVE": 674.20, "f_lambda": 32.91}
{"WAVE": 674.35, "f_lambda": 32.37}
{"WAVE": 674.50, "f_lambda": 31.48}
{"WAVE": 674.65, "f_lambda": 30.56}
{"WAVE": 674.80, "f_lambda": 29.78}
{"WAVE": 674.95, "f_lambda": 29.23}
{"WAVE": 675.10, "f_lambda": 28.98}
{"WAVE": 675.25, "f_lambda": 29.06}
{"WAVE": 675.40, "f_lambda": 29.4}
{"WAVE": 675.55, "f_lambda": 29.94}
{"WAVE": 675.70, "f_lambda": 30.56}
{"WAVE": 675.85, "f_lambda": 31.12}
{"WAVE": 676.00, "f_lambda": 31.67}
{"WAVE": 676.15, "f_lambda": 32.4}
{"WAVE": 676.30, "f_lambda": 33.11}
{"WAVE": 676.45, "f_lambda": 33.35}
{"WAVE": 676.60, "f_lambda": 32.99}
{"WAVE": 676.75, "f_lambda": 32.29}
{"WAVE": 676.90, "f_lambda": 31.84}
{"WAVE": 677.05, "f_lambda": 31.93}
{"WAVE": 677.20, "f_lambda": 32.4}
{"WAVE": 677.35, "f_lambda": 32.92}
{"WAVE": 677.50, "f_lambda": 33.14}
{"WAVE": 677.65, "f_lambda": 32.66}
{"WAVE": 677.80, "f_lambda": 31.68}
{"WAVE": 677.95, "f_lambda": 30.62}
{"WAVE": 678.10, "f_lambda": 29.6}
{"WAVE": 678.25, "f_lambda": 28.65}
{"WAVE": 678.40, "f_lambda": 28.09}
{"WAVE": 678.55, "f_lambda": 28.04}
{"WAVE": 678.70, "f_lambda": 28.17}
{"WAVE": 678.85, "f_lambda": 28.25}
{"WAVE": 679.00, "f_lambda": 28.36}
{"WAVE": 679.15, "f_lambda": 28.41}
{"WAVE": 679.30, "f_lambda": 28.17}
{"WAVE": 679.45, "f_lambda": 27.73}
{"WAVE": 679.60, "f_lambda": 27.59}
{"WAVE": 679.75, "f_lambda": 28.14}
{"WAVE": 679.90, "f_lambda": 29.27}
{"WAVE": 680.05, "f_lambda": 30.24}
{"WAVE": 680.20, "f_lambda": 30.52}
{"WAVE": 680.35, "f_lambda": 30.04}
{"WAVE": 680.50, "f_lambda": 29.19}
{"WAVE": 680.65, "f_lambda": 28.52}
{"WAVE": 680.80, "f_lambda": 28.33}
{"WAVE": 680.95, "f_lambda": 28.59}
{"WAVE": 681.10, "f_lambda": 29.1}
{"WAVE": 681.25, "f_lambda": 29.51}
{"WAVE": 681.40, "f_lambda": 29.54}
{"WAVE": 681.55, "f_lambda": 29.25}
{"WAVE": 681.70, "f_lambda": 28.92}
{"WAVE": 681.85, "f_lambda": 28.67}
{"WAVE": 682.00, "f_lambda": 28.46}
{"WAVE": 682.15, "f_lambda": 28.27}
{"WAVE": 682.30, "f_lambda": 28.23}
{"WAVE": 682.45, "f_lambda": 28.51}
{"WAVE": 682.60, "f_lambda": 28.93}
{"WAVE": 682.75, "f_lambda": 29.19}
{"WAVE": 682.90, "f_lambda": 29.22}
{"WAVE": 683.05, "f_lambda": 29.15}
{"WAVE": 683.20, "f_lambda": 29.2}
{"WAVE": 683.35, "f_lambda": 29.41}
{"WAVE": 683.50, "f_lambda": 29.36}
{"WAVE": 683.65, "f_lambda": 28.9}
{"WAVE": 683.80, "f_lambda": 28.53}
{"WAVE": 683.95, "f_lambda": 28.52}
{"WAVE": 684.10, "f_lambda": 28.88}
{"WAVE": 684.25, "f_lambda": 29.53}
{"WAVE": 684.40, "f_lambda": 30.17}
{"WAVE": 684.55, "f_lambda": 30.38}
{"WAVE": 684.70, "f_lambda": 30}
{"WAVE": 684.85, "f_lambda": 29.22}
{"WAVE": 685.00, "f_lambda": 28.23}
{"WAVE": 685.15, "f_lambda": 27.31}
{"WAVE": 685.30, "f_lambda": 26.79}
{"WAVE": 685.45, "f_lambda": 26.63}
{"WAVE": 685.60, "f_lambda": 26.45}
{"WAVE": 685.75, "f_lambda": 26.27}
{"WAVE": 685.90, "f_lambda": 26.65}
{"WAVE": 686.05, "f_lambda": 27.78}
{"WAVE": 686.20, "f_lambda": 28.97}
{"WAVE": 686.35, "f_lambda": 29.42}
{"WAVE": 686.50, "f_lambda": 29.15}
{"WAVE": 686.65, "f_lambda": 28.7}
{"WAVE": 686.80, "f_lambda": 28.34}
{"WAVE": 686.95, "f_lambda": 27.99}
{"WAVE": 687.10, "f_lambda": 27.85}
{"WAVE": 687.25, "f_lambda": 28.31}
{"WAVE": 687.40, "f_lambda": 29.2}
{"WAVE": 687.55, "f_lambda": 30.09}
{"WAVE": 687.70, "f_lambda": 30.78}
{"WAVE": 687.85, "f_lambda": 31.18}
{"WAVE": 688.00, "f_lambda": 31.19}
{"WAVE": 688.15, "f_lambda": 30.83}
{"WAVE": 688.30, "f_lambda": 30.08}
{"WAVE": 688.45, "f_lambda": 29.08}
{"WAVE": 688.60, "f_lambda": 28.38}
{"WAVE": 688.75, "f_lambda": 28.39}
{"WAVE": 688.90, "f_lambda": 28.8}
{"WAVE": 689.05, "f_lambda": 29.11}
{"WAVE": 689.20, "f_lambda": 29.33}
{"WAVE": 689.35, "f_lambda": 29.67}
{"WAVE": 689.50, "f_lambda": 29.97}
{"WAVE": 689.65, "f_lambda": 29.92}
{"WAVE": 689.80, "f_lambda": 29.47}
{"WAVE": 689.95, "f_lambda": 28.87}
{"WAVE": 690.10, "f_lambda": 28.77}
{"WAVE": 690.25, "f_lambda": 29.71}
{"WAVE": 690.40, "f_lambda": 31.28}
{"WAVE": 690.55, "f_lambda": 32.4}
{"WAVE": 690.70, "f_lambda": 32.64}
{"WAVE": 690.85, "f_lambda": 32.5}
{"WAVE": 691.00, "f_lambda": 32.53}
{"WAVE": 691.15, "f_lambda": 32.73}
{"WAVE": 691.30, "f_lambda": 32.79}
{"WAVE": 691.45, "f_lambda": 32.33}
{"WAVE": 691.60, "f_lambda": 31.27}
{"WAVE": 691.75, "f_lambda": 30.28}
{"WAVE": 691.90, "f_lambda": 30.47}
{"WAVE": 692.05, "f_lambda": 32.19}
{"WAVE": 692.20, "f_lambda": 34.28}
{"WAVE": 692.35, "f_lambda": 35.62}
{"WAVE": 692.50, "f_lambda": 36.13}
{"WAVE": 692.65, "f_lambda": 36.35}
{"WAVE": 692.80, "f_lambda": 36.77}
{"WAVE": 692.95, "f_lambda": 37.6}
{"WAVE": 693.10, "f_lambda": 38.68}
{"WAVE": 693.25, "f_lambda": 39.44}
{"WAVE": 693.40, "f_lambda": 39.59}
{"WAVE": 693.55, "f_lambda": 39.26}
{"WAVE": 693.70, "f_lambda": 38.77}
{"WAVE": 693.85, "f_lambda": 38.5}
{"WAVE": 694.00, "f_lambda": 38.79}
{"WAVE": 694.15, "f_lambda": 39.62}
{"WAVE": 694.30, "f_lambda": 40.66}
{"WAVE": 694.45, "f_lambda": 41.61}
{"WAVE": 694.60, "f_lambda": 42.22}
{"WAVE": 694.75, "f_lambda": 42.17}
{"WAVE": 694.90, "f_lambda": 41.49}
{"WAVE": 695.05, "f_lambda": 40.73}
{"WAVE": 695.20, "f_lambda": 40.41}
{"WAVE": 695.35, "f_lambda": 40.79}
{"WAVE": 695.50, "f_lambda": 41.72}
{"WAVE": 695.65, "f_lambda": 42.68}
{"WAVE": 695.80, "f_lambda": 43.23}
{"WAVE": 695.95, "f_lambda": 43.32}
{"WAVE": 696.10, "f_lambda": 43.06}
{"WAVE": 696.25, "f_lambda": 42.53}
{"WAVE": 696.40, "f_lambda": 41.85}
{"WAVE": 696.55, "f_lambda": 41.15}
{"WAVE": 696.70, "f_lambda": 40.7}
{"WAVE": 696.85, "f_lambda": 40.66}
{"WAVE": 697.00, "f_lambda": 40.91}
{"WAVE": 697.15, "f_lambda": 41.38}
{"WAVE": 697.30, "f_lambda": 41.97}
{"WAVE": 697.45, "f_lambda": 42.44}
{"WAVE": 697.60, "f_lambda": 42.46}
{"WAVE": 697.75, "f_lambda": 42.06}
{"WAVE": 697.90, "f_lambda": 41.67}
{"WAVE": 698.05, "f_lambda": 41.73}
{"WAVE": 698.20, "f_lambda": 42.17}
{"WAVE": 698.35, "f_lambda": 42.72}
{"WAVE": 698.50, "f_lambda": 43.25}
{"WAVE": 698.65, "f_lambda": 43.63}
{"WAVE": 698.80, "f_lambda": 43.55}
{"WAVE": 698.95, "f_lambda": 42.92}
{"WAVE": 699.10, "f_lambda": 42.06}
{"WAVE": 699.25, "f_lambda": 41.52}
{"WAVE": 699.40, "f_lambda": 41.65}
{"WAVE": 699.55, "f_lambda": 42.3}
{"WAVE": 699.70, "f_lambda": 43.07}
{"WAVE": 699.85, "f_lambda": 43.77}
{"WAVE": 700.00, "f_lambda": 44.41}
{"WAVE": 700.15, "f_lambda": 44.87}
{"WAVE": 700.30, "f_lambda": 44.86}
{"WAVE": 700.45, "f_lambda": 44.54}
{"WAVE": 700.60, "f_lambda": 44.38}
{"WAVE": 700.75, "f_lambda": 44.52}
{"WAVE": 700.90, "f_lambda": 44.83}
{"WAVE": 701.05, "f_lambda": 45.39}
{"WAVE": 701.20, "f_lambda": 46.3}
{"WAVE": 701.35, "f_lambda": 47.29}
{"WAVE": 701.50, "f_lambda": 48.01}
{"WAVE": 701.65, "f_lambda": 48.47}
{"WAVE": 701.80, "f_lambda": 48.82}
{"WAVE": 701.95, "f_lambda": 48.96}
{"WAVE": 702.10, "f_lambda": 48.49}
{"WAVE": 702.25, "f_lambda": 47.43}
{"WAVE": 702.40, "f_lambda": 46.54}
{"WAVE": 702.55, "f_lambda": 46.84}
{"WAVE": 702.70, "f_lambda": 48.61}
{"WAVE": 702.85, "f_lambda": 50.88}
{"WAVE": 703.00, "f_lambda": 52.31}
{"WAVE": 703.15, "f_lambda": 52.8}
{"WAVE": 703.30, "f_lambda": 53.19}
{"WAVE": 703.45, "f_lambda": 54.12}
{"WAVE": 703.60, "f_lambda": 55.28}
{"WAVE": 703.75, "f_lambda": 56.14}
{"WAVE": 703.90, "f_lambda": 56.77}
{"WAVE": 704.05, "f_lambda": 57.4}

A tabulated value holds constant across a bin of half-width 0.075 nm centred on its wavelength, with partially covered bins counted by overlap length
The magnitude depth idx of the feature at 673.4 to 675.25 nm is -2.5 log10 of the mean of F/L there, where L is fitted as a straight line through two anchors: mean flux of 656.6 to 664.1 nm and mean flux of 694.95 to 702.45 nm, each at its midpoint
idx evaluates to 0.38 mag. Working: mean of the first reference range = 44.2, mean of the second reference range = 43.5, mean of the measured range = 31.1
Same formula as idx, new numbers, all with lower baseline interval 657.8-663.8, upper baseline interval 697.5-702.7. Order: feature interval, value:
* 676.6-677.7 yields 0.339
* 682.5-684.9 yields 0.453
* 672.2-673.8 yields 0.389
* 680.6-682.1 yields 0.467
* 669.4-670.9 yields 0.243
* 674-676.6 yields 0.384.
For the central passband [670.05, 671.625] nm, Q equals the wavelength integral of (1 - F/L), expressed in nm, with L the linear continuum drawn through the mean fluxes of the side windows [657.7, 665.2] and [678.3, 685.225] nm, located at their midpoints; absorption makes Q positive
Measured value 0.10 nm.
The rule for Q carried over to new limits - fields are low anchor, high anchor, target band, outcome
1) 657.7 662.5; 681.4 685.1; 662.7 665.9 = 0.09 nm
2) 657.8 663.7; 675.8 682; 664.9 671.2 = 0.33 nm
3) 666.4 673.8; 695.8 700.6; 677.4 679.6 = 0.44 nm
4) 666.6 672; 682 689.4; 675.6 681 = 0.26 nm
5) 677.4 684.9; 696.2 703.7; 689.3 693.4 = 0.54 nm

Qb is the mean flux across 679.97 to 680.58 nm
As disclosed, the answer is 30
